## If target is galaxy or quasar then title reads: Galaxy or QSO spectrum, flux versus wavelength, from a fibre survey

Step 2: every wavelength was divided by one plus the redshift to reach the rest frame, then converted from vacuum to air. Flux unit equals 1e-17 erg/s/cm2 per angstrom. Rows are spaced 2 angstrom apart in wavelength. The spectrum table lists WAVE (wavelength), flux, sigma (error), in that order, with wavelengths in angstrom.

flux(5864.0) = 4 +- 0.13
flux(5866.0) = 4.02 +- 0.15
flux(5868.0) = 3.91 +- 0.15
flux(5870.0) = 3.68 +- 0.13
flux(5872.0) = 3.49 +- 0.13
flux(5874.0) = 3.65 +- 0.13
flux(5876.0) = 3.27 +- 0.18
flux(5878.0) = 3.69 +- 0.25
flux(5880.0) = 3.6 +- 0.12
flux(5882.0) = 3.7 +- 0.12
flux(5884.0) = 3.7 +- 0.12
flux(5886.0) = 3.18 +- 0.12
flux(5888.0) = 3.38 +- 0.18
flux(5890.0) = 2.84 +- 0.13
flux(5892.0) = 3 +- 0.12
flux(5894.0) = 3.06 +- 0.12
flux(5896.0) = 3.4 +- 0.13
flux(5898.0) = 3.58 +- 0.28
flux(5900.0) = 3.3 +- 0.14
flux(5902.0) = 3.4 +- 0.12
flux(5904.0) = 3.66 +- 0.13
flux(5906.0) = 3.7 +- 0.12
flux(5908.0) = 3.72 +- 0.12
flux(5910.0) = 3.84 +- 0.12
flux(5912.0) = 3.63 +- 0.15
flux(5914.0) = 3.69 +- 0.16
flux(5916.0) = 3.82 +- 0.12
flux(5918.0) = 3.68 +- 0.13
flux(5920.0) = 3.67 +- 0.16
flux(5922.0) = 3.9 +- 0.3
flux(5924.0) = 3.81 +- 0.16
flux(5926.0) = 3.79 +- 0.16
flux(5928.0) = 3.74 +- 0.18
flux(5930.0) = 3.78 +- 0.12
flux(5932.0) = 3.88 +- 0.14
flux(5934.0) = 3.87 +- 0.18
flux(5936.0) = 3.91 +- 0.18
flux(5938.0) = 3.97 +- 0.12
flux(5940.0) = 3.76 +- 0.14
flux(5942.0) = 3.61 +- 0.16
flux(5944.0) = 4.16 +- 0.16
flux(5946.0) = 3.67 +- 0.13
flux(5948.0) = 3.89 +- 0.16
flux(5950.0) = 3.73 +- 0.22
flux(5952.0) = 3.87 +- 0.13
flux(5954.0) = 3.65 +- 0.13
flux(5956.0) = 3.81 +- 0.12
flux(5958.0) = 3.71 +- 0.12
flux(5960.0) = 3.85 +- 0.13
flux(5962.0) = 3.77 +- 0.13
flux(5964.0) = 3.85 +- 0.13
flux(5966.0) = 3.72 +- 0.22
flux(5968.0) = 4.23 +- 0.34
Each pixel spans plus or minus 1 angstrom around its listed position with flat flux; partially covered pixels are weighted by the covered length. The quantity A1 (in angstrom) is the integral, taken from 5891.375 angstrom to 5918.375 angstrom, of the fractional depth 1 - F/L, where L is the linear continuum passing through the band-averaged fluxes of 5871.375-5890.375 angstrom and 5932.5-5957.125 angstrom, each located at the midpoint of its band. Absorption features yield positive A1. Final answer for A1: 0.5 angstrom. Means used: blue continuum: 3.47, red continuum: 3.83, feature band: 3.54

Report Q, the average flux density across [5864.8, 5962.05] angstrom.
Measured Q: 3.66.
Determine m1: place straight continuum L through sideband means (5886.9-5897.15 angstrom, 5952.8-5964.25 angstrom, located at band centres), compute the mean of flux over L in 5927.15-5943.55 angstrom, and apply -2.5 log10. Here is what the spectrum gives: -0.08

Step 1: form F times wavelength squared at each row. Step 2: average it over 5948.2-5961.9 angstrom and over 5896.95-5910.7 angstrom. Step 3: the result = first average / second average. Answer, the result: 1.07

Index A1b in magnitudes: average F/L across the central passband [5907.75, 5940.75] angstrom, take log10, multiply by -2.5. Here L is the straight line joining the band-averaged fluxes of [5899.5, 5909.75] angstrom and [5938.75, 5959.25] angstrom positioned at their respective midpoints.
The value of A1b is -0.03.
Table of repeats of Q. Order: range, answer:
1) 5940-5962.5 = 3.79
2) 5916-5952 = 3.81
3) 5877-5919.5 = 3.51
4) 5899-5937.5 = 3.73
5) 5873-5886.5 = 3.55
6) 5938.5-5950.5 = 3.81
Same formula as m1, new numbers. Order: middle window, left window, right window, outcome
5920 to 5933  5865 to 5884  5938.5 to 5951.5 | -0.01 mag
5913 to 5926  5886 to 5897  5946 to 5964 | -0.10 mag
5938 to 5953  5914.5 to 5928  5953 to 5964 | -0.02 mag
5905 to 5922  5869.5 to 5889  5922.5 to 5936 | 0.00 mag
